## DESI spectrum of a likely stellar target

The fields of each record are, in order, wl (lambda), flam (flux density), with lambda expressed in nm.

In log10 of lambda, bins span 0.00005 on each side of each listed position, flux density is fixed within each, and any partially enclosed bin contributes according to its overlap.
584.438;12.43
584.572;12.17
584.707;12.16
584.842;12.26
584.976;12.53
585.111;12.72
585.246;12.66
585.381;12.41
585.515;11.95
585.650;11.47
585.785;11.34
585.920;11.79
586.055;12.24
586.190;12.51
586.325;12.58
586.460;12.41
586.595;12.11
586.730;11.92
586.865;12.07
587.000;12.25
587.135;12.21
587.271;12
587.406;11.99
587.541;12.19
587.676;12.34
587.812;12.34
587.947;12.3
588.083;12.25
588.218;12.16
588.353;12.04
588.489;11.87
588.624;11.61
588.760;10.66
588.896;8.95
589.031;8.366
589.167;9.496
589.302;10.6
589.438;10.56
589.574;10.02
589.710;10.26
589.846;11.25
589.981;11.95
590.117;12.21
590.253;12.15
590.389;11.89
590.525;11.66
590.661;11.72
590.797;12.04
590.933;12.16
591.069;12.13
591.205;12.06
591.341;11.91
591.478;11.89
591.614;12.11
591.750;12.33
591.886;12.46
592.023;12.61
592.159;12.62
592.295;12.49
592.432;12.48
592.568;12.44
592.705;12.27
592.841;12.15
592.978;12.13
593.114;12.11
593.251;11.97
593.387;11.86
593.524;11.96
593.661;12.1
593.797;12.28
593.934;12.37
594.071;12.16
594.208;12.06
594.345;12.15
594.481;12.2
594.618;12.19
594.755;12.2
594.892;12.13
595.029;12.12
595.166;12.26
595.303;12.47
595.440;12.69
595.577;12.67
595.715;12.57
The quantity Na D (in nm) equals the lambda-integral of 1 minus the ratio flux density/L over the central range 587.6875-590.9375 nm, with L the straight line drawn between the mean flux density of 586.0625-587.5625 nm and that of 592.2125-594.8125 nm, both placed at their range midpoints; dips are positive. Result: 0.25 nm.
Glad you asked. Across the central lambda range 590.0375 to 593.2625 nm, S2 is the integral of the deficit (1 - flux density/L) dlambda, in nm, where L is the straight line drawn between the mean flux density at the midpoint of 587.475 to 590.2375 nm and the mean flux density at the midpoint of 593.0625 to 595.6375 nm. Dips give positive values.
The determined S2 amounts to -0.127 nm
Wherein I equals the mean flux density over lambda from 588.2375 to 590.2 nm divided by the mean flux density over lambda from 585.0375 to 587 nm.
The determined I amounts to 0.9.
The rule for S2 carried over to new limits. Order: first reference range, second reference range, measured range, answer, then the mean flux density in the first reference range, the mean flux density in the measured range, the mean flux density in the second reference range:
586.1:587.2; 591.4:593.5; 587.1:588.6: 0.02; 12.3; 12.1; 12.3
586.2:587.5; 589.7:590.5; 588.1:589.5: 0.14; 12.2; 10.7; 11.7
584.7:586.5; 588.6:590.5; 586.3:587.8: -0.07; 12.2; 12.2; 10.7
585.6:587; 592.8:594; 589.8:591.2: 0.02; 12.1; 11.9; 12.1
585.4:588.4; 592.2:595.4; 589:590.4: 0.15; 12.1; 10.8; 12.2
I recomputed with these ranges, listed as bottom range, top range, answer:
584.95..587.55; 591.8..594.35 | 1.01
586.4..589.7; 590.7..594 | 1.07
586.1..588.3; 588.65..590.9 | 0.89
